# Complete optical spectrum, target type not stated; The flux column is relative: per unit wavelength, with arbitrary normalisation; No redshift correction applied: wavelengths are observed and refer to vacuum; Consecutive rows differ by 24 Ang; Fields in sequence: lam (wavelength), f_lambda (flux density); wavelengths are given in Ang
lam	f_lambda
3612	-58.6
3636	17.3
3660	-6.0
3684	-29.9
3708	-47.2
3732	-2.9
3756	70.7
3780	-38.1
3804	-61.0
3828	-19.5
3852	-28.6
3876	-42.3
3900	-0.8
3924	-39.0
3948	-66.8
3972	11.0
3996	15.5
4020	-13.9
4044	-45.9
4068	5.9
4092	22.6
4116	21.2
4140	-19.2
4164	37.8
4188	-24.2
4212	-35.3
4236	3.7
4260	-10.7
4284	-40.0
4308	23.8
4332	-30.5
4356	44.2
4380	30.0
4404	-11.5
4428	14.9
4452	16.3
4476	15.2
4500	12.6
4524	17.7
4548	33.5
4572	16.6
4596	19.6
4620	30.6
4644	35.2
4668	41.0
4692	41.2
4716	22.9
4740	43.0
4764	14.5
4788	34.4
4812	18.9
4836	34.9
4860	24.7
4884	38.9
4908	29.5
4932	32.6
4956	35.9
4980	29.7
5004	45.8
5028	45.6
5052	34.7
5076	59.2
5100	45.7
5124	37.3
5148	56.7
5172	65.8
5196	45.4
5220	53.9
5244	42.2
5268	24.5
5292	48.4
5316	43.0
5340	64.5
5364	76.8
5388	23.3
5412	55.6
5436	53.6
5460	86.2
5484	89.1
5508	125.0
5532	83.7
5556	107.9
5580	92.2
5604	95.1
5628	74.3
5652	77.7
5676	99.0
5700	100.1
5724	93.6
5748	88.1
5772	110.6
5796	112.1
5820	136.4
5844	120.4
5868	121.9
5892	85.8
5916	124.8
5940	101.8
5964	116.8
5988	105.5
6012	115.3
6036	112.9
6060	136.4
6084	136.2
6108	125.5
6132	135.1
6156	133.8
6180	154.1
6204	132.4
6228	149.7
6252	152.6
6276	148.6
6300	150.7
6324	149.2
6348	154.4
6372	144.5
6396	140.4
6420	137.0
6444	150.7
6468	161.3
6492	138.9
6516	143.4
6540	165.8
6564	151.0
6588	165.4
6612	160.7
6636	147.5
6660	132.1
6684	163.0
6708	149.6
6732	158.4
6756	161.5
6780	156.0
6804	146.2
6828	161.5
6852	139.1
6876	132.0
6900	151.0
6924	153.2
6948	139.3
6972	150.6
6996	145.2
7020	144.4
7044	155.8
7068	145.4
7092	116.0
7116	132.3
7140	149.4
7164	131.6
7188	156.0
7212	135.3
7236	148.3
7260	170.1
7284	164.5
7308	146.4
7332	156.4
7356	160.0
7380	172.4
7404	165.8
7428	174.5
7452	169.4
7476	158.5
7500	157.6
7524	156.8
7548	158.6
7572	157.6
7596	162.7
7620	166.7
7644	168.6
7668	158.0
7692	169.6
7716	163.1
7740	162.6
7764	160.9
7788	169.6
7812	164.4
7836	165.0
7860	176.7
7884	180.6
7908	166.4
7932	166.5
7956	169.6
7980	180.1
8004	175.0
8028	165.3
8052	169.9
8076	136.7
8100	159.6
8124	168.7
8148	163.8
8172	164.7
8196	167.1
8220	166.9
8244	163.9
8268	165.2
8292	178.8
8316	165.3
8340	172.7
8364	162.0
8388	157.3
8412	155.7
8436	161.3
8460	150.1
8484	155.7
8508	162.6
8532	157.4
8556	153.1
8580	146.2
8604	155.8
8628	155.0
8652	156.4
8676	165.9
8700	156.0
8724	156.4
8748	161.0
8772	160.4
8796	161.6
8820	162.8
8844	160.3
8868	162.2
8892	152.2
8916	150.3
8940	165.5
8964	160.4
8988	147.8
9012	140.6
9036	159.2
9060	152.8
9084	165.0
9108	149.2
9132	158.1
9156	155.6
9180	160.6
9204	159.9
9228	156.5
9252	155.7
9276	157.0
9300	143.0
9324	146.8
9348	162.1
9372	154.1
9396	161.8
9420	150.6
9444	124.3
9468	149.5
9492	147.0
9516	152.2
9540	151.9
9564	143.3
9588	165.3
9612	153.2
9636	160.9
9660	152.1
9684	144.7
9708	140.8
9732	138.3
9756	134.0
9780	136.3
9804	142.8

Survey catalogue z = 0.370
